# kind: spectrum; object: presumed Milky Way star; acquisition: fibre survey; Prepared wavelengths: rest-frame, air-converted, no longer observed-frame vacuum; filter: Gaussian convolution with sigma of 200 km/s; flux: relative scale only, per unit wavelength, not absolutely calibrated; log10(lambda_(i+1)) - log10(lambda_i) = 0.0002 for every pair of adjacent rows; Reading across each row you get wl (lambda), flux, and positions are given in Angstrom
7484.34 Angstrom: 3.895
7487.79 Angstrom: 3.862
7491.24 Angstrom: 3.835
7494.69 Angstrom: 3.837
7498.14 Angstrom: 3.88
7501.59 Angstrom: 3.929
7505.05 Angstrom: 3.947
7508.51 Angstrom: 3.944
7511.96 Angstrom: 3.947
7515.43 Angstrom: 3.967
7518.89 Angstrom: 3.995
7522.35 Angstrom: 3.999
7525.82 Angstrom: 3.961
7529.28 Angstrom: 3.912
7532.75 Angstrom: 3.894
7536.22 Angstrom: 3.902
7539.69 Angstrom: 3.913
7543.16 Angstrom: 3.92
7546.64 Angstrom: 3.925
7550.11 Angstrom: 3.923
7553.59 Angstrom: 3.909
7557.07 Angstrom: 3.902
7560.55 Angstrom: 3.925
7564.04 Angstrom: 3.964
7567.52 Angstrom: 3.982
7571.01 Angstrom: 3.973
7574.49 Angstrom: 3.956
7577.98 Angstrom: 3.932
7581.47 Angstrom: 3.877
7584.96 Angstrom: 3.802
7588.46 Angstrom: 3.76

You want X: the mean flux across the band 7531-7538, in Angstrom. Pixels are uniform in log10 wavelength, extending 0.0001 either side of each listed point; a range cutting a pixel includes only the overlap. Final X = 3.9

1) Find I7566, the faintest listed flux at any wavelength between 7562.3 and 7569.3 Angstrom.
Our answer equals 3.964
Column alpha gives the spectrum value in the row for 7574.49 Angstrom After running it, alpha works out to 3.956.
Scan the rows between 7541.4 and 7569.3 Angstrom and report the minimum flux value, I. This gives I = 3.902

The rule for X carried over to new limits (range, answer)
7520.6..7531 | 3.96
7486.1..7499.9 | 3.86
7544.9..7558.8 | 3.91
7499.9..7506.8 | 3.93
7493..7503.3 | 3.88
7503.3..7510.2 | 3.94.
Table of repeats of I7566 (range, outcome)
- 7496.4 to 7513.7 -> 3.88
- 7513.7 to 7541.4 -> 3.894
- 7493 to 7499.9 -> 3.837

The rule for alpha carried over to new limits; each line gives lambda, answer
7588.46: 3.76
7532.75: 3.894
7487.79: 3.862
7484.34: 3.895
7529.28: 3.912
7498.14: 3.88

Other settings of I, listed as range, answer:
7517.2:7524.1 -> 3.995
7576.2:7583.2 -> 3.877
